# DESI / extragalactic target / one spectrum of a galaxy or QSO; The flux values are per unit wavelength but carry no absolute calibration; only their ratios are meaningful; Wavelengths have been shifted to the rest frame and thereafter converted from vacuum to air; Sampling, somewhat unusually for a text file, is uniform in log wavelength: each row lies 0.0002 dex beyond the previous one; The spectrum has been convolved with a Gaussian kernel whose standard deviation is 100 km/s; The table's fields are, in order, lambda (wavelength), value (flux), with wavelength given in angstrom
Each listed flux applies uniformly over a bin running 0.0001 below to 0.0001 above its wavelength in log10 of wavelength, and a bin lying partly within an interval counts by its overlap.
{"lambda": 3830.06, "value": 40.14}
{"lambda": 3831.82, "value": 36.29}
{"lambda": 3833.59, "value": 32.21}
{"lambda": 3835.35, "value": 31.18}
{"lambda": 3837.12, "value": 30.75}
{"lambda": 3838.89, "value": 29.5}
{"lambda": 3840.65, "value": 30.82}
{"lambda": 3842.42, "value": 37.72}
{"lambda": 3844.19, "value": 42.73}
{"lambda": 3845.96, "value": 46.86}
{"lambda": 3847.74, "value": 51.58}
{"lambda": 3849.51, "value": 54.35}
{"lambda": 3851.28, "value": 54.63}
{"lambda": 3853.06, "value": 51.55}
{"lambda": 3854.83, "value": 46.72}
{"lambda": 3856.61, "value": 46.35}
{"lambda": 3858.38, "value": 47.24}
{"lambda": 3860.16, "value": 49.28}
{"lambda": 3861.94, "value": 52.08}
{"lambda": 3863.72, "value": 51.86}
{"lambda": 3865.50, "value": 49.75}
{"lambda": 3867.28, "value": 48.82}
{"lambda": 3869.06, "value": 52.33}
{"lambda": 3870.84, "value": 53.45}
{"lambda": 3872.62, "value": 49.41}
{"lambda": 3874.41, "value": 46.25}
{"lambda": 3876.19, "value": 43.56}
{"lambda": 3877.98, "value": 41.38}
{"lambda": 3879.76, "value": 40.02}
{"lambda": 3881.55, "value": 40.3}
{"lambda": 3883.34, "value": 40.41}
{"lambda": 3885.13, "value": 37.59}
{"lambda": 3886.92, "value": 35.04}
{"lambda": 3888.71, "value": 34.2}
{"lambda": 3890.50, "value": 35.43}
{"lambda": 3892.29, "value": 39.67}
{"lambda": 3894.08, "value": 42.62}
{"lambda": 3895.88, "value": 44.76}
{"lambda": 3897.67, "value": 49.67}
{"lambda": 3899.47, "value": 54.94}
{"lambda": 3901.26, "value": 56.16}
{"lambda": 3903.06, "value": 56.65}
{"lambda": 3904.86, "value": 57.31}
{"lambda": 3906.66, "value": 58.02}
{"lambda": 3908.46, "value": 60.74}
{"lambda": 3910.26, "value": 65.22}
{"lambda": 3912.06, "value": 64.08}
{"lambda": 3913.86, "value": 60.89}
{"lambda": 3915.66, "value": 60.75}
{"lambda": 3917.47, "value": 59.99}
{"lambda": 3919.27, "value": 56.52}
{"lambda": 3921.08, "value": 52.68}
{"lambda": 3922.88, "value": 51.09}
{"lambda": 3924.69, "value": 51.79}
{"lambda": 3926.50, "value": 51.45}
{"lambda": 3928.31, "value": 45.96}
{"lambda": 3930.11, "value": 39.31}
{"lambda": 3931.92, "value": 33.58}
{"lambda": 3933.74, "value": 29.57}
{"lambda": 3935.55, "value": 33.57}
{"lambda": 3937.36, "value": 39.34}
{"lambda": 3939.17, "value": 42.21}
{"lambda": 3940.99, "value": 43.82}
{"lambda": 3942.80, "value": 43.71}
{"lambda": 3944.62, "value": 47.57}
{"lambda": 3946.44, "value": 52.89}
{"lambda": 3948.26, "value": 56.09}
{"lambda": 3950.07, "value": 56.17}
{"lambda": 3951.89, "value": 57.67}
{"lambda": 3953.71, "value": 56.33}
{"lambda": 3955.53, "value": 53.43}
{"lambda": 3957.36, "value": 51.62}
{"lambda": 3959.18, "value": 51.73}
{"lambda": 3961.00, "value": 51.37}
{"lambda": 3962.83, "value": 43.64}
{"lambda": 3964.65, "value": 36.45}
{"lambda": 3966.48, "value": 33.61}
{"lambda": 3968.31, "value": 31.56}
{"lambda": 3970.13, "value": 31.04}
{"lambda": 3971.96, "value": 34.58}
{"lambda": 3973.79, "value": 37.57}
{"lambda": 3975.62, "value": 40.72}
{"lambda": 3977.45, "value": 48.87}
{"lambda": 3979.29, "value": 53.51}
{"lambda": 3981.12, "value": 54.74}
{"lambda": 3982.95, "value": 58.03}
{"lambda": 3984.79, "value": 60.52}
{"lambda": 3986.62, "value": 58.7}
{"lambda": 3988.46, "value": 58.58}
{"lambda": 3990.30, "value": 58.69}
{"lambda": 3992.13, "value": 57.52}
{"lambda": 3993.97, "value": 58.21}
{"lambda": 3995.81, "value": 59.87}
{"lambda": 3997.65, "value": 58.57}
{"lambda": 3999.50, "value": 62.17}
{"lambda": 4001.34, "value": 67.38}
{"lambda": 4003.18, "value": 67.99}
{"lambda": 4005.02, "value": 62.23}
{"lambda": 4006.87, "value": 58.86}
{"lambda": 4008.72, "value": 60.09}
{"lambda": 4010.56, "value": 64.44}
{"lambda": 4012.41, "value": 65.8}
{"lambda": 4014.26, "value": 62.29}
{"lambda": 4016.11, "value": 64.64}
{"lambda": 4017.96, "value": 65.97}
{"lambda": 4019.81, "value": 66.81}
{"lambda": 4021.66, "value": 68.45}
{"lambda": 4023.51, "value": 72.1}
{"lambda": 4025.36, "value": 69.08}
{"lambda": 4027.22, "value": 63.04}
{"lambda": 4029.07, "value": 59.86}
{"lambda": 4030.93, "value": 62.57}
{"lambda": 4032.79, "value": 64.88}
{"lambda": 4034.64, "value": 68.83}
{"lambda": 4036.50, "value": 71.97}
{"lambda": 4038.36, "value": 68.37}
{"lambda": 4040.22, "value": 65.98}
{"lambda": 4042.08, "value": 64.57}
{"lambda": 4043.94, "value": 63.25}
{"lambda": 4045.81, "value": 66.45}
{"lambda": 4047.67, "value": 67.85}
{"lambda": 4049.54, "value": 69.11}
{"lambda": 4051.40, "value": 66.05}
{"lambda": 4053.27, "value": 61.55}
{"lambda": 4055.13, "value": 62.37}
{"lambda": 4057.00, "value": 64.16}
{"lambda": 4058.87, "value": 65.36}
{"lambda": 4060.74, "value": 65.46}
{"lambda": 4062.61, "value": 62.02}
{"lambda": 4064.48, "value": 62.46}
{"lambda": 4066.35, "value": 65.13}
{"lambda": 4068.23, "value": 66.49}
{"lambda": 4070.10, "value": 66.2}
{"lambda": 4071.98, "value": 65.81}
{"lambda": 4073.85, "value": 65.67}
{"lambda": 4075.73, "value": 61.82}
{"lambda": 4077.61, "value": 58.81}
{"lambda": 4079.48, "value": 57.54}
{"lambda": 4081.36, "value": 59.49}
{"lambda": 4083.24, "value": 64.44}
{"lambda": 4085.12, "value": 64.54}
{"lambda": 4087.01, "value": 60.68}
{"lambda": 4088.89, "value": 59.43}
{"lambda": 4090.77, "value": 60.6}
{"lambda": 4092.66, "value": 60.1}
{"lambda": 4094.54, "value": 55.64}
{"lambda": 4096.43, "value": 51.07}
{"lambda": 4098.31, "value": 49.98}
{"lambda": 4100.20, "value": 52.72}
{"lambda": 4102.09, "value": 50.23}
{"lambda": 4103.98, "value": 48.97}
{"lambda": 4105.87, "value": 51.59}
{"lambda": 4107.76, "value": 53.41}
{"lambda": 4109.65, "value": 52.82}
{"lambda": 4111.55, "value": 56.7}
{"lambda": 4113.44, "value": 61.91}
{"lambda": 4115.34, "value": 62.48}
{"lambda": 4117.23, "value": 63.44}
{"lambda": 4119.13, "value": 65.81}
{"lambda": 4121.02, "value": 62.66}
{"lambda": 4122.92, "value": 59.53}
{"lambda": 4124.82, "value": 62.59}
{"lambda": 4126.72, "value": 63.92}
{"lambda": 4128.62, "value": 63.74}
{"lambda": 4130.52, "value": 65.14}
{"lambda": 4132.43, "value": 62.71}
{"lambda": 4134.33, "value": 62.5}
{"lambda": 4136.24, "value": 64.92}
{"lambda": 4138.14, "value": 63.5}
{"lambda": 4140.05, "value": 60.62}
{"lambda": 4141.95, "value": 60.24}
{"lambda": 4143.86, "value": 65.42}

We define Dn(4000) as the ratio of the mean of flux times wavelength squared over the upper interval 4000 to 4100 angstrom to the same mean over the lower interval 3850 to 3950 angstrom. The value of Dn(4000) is 1.4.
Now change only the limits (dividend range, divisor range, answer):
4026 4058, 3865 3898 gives 1.64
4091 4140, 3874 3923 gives 1.32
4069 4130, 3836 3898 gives 1.51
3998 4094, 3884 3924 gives 1.34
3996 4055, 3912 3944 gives 1.45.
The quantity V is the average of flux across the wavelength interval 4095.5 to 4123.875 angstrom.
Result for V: 56.2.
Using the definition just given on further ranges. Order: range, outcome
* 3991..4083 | 64.2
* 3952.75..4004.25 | 51.4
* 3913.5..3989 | 47.8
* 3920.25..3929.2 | 50.6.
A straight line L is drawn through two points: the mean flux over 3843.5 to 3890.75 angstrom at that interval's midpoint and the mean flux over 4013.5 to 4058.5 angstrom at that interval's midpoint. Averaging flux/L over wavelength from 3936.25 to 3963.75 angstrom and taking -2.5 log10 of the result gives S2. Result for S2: 0.13 mag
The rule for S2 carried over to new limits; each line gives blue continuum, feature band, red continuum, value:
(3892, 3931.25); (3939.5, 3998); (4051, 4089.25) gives 0.150 mag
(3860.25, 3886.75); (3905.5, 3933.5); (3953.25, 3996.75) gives -0.133 mag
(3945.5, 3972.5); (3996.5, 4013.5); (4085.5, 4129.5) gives -0.247 mag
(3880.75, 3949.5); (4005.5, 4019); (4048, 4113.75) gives -0.148 mag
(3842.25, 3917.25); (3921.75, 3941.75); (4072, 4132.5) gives 0.217 mag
